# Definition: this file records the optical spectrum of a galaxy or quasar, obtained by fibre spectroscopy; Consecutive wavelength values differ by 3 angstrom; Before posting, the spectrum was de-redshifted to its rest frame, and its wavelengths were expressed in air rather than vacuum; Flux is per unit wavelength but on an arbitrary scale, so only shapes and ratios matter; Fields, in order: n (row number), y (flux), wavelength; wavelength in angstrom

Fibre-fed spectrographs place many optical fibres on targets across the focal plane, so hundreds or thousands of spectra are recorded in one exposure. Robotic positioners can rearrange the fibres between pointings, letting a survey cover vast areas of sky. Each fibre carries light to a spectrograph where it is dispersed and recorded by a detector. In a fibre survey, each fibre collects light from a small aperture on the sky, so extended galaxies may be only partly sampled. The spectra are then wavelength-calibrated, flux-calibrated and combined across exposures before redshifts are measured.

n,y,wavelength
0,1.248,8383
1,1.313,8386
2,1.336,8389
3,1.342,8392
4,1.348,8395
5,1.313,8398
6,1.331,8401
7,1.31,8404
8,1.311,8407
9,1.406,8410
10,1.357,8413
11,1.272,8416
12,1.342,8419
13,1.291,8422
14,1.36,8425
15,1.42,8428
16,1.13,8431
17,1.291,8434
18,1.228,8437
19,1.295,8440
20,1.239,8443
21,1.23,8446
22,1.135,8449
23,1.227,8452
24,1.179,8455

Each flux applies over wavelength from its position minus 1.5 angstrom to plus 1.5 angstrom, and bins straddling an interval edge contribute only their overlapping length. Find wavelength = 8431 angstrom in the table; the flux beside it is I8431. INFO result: 1.13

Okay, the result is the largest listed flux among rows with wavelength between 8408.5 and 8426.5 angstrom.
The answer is 1.406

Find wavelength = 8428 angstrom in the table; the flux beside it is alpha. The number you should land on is 1.42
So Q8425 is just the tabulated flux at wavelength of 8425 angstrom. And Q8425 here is 1.36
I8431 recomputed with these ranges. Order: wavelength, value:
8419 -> 1.342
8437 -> 1.228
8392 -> 1.342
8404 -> 1.31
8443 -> 1.239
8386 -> 1.313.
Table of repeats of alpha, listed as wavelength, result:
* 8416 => 1.272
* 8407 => 1.311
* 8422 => 1.291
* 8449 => 1.135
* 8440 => 1.295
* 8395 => 1.348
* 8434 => 1.291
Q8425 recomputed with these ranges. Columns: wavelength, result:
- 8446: 1.23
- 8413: 1.357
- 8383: 1.248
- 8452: 1.227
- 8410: 1.406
